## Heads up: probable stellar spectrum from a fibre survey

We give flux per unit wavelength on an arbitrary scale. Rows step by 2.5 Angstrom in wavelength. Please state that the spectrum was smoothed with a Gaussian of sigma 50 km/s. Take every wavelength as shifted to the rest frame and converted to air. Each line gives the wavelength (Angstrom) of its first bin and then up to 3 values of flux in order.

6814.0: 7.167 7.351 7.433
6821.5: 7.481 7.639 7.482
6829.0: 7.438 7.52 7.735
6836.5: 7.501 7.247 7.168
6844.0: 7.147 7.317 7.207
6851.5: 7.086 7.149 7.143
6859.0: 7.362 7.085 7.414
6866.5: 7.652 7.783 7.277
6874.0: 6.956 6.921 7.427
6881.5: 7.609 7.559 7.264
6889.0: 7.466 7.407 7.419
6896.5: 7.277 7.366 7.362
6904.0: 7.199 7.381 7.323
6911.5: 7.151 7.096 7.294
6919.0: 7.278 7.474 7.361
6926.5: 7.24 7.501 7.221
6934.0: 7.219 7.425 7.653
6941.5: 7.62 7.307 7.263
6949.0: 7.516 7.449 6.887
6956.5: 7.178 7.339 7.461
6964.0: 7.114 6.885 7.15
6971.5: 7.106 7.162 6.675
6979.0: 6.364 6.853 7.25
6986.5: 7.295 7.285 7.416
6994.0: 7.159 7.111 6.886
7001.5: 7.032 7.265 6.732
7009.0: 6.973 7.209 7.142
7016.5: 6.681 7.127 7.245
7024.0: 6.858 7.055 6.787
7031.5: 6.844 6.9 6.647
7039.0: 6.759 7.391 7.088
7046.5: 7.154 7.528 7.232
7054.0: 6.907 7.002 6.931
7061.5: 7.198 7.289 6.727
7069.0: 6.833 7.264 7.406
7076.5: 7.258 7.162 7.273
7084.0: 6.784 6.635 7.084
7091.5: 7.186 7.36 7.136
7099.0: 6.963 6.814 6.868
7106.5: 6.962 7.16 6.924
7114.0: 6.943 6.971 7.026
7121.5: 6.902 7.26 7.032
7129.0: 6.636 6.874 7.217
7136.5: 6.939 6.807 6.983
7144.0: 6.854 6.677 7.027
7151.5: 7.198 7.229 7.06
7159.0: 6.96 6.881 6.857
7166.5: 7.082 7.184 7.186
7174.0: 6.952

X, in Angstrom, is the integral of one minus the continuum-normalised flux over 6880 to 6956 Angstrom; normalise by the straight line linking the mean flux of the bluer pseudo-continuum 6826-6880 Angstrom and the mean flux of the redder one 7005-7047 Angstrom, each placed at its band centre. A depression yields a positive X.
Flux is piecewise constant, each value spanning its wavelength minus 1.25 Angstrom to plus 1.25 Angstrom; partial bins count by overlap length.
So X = -1.7 Angstrom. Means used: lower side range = 7.32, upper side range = 6.97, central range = 7.35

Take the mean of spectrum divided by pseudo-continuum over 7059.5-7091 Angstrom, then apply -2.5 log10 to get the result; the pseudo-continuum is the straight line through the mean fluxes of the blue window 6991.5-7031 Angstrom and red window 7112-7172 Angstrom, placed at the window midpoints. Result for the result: -0.01 mag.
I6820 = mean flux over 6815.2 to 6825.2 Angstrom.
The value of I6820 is 7.47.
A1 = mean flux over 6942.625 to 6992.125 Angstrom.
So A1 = 7.15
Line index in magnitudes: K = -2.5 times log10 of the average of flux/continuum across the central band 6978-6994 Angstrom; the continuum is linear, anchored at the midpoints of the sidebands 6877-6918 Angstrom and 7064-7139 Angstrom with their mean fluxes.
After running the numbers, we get 0.02 mag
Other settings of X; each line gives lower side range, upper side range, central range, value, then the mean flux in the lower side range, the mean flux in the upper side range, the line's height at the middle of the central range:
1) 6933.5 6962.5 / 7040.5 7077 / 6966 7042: 2.6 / 7.36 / 7.14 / 7.25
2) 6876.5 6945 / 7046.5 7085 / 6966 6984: 0.9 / 7.36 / 7.12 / 7.26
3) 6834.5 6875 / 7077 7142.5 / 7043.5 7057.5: -0.2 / 7.29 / 7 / 7.07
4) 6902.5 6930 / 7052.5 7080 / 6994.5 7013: 0.4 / 7.3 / 7.09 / 7.18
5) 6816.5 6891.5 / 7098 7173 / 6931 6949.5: -0.4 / 7.36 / 6.98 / 7.25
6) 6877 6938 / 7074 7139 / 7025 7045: 0.6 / 7.34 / 7.02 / 7.13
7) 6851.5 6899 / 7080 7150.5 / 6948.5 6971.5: 0.0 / 7.34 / 6.98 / 7.21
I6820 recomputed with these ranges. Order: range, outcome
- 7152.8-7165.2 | 7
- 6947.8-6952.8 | 7.48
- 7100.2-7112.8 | 6.95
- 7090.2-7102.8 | 7.09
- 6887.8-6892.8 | 7.44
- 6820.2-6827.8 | 7.53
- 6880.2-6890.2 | 7.47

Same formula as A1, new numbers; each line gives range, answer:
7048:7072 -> 7.08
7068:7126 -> 7.05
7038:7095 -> 7.11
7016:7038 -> 6.91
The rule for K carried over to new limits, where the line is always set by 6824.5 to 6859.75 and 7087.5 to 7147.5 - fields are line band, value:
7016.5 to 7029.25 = 0.02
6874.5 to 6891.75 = -0.01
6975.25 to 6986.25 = 0.05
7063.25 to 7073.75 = 0.00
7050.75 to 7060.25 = 0.01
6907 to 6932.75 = -0.01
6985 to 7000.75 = -0.01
